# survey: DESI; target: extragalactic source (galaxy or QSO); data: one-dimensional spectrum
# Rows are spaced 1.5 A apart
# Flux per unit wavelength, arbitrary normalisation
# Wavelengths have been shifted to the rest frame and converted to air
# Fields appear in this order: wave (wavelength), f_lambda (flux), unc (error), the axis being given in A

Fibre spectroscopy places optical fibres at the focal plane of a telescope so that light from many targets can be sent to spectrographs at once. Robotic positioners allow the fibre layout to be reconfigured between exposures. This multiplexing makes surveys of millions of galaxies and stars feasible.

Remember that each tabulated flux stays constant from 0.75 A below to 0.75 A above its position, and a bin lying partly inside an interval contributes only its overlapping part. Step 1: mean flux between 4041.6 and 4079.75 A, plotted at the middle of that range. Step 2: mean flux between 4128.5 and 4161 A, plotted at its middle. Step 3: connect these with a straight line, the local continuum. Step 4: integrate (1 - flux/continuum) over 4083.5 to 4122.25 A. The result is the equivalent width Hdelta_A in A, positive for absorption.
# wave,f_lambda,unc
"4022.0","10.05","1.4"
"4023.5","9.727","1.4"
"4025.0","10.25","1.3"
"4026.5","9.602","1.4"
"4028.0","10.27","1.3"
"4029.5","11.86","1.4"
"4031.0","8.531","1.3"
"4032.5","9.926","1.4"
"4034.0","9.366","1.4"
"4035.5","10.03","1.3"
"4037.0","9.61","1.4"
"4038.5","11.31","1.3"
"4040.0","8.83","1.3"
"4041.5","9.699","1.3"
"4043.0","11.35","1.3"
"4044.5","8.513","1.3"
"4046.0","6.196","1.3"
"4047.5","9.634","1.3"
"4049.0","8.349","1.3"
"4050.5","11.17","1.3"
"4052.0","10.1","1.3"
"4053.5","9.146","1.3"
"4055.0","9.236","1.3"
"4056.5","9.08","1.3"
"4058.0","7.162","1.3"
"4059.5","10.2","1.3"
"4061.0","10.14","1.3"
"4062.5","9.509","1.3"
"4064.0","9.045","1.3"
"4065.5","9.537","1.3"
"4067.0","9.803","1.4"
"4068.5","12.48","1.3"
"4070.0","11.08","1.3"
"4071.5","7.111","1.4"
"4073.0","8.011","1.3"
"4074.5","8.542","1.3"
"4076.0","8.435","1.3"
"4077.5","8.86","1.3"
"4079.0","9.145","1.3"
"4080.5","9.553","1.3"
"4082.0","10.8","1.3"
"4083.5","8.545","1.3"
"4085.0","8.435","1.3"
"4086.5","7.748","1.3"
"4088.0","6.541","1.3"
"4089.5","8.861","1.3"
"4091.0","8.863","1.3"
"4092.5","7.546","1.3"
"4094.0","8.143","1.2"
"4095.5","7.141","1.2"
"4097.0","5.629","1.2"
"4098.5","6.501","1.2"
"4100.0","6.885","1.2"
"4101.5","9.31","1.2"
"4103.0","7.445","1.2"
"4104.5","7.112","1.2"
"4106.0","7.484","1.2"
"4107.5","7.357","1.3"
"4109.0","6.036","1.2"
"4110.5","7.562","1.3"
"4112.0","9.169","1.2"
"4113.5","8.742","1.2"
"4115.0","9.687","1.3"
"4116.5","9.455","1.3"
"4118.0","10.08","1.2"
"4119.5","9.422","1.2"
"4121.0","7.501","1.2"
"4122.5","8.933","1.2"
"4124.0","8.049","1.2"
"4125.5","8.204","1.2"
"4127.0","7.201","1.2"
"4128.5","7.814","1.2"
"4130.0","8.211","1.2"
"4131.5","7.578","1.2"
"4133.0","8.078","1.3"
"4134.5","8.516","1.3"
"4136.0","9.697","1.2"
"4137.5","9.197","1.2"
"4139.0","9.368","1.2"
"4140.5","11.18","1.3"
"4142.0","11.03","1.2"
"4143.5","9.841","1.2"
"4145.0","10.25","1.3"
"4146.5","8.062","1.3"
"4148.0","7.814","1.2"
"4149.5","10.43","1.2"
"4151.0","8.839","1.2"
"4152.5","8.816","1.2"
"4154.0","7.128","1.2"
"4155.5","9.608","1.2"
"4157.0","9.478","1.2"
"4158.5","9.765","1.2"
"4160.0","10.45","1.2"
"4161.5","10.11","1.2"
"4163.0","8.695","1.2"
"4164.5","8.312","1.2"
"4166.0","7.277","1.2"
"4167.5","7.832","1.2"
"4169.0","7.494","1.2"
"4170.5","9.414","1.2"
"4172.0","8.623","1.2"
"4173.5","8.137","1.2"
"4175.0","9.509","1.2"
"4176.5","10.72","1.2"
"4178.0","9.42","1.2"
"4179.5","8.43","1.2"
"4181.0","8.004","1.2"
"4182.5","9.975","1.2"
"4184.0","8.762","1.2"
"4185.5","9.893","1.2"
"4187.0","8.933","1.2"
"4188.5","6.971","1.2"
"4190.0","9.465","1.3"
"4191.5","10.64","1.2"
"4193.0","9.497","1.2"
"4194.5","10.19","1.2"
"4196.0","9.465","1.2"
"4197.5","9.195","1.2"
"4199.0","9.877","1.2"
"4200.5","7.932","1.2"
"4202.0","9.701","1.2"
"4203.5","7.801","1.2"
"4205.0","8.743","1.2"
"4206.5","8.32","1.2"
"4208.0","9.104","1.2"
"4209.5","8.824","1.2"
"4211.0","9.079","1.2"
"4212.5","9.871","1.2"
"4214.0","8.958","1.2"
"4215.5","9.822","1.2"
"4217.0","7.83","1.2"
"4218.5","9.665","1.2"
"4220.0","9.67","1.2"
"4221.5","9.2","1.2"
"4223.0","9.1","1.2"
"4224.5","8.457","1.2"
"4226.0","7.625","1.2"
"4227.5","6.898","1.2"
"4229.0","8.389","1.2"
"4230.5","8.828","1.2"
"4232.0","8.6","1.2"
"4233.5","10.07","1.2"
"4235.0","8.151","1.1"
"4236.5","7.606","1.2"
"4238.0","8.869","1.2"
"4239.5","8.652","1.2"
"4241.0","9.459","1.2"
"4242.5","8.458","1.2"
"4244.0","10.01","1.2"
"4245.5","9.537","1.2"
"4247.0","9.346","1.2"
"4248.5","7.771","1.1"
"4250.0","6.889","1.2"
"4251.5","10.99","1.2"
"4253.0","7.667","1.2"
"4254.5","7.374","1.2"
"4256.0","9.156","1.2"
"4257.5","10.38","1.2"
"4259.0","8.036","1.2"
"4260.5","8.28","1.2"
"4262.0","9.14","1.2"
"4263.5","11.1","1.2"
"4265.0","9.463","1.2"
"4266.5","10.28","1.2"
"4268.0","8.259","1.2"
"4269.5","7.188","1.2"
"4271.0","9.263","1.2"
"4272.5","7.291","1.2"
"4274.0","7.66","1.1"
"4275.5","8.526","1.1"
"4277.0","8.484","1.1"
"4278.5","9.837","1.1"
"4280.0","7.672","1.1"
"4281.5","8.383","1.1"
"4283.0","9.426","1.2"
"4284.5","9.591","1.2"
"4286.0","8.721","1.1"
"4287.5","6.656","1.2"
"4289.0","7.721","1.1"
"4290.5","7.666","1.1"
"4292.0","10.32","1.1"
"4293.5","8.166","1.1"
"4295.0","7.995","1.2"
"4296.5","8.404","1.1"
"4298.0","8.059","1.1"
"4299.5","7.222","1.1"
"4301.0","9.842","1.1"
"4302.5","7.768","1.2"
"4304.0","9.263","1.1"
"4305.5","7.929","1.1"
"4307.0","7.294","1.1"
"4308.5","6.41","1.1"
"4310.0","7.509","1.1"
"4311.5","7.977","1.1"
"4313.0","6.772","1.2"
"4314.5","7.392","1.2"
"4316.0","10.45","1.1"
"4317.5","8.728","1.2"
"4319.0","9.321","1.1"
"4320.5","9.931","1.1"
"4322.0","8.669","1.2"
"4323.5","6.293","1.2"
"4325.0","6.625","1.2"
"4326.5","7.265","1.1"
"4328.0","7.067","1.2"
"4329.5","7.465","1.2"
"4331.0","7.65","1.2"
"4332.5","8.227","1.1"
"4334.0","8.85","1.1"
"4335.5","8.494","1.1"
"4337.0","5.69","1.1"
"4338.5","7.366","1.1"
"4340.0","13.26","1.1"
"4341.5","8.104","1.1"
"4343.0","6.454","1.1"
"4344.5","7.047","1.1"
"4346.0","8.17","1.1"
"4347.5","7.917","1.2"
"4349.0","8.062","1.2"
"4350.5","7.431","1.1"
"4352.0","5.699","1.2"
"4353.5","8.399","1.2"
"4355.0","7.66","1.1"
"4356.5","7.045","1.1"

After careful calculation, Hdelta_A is 5.3 A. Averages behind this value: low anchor 9.28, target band 7.97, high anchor 9.18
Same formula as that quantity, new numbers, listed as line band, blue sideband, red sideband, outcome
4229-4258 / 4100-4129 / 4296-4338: -2.8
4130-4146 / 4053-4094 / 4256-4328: -1.0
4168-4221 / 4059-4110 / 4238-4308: -3.3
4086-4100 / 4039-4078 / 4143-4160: 2.8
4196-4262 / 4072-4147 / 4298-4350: -4.9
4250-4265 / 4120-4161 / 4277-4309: -1.0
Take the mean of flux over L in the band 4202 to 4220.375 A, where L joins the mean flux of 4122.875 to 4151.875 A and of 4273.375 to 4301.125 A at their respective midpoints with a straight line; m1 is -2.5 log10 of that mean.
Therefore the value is -0.040 mag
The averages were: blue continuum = 8.91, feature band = 8.99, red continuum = 8.41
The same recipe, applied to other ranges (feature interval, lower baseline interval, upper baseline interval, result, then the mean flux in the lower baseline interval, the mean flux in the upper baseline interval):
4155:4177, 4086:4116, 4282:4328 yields -0.149 mag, 7.7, 8.16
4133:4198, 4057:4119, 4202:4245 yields -0.057 mag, 8.53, 8.81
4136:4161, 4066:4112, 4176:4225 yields -0.089 mag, 8.25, 9.13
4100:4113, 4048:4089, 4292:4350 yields 0.176 mag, 9.18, 8.06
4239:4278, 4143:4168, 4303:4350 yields -0.053 mag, 8.99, 7.98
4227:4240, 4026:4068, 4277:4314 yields 0.007 mag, 9.56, 8.19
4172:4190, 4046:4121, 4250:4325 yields -0.053 mag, 8.65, 8.45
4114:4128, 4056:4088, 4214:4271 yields 0.042 mag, 9.14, 8.82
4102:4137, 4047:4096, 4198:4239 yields 0.089 mag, 9.04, 8.78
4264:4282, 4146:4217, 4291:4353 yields -0.026 mag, 9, 8.01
